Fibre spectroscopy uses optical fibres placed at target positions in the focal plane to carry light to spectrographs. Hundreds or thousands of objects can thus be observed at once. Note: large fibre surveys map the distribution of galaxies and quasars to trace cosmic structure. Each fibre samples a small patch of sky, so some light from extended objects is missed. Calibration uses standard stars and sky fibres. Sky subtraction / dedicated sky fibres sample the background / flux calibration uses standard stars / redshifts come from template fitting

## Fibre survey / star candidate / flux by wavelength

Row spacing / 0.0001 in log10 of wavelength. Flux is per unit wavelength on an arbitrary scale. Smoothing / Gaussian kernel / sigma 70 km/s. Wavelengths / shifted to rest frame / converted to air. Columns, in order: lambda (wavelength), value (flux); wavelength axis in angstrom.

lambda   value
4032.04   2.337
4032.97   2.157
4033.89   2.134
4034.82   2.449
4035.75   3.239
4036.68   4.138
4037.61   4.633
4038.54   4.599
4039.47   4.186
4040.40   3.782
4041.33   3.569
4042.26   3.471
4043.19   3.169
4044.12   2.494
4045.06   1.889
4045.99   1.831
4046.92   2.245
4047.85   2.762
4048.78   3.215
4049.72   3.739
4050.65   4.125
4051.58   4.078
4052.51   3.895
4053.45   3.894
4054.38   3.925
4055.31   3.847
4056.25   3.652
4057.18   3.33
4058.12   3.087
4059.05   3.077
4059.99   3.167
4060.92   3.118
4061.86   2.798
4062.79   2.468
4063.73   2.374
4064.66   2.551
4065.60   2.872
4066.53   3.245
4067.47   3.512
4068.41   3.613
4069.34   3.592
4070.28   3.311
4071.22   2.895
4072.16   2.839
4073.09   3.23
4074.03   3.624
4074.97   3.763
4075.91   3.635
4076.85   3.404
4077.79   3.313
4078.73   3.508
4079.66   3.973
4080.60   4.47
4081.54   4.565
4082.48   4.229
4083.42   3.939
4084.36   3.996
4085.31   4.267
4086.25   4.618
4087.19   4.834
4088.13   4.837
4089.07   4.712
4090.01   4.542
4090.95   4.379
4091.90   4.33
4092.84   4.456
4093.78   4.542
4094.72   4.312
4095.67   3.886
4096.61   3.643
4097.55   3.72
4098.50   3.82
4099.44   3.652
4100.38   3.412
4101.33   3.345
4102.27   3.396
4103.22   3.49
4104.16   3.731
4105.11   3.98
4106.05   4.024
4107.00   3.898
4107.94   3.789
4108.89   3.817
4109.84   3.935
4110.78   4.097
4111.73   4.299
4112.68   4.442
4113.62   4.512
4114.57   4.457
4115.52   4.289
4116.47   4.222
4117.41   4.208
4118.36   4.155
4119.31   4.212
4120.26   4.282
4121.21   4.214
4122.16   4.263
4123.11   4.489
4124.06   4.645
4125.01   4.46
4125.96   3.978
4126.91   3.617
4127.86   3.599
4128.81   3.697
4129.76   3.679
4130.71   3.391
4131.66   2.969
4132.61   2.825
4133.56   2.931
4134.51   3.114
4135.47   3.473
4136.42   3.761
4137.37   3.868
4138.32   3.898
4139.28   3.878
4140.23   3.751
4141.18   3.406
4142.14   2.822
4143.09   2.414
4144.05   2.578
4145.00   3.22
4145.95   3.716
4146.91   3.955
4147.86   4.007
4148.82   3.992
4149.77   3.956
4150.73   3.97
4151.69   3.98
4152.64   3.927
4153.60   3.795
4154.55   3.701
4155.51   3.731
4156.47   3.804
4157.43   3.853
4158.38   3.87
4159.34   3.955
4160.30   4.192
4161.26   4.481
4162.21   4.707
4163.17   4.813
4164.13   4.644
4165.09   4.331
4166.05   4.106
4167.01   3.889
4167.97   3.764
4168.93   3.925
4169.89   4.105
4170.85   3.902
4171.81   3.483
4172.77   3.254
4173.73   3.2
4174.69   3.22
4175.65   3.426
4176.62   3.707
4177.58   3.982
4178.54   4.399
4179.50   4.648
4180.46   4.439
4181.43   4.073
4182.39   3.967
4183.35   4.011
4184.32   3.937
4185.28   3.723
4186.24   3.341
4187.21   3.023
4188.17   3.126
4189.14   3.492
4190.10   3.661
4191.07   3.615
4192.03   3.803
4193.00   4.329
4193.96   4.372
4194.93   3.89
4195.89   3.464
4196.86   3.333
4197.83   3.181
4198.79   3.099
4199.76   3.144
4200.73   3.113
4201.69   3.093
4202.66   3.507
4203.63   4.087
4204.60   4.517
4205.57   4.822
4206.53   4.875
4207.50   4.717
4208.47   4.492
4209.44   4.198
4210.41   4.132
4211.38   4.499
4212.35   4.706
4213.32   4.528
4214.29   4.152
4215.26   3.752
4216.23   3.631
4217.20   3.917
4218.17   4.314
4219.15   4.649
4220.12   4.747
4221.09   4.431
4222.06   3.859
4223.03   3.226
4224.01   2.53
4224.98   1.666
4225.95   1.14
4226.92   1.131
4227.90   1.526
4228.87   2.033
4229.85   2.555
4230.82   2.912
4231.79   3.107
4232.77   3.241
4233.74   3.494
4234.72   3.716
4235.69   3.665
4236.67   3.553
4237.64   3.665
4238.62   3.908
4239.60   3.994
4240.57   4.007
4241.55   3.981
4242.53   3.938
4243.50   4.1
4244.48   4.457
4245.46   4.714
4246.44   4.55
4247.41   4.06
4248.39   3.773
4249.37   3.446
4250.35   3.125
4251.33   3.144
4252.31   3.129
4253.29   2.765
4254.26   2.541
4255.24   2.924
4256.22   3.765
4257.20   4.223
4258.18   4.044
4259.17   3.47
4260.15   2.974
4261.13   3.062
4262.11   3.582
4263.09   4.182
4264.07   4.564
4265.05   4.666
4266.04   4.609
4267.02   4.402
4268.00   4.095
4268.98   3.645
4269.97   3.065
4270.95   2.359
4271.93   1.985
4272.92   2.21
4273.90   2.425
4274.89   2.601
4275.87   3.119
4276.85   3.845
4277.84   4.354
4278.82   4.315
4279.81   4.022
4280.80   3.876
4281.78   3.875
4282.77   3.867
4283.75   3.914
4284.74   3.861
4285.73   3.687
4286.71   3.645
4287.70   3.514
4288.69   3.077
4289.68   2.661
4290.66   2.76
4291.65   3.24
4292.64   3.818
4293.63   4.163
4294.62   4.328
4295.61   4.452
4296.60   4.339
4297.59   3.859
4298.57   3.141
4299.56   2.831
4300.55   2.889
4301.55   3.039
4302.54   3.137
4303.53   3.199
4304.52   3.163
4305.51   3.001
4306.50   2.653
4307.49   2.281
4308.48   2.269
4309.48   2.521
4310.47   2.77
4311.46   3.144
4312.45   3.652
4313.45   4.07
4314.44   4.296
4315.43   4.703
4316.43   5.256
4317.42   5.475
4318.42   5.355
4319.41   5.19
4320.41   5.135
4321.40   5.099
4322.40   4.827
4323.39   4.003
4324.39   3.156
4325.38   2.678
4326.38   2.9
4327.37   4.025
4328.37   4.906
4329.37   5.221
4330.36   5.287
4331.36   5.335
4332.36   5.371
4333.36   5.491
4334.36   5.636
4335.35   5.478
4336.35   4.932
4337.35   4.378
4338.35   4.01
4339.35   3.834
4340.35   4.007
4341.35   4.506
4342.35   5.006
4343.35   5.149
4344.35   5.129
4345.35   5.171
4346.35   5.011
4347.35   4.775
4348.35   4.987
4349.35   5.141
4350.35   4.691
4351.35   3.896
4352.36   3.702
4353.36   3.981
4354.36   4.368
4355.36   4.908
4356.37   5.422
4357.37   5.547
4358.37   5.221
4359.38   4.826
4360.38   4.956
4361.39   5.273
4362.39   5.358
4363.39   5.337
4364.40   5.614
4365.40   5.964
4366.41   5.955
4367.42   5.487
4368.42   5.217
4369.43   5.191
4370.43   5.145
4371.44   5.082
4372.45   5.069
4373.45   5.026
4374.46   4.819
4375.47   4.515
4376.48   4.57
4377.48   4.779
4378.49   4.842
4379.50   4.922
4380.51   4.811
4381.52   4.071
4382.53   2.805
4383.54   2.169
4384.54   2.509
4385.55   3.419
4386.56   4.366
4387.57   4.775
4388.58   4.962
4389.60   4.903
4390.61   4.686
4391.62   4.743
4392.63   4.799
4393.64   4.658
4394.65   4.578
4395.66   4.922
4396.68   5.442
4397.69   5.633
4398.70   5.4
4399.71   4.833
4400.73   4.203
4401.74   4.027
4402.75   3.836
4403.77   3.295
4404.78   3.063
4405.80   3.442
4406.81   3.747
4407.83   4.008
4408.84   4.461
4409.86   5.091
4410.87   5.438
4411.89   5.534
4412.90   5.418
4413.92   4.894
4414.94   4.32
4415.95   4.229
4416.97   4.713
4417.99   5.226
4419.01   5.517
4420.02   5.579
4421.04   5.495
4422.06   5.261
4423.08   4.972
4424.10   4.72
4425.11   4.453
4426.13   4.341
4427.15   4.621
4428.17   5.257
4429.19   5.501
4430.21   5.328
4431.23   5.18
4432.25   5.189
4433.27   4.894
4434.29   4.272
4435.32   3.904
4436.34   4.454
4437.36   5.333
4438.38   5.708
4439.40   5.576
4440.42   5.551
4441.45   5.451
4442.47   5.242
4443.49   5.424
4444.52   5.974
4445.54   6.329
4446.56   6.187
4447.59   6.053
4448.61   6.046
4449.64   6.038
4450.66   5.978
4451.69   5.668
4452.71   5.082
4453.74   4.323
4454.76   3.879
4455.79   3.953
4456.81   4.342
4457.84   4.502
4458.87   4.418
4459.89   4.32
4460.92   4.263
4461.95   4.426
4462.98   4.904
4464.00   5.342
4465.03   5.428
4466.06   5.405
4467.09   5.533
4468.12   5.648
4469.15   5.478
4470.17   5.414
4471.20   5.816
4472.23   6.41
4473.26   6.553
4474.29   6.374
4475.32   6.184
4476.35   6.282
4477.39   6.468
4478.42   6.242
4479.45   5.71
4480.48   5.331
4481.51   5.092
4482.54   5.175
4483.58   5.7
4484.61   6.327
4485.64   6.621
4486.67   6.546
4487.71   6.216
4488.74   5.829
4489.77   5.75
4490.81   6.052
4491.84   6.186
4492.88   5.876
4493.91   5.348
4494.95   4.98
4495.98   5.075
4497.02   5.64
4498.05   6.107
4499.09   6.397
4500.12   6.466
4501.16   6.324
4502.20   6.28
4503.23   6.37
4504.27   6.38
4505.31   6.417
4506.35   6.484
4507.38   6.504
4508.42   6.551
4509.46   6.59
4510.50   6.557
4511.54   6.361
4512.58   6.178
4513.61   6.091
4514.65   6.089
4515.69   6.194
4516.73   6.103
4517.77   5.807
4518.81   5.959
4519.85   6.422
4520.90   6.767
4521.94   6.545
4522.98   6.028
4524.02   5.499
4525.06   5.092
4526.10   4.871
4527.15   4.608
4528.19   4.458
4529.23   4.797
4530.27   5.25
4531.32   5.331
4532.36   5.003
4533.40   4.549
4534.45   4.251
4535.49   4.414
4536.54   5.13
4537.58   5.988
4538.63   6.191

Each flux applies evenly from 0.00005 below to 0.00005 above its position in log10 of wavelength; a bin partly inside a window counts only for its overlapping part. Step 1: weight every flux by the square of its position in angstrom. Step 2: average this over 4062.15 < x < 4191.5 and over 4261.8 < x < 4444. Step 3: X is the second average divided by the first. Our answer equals 1.3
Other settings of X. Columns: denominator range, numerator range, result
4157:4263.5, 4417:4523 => 1.71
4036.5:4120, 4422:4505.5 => 1.77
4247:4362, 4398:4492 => 1.39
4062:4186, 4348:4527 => 1.59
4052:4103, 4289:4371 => 1.34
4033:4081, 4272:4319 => 1.20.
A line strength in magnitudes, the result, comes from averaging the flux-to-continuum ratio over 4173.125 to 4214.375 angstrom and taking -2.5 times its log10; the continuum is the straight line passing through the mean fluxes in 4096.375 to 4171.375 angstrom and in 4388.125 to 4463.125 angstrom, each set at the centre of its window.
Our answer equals 0.053 mag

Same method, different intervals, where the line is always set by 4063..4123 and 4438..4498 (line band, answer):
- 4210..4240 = 0.289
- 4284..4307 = 0.367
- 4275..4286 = 0.223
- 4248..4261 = 0.356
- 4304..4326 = 0.259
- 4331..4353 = 0.045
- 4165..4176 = 0.147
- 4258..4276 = 0.336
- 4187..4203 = 0.237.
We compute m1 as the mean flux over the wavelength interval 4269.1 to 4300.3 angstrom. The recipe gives 3.46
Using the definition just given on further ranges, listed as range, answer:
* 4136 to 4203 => 3.75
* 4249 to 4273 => 3.46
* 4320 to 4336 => 4.66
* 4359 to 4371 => 5.37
